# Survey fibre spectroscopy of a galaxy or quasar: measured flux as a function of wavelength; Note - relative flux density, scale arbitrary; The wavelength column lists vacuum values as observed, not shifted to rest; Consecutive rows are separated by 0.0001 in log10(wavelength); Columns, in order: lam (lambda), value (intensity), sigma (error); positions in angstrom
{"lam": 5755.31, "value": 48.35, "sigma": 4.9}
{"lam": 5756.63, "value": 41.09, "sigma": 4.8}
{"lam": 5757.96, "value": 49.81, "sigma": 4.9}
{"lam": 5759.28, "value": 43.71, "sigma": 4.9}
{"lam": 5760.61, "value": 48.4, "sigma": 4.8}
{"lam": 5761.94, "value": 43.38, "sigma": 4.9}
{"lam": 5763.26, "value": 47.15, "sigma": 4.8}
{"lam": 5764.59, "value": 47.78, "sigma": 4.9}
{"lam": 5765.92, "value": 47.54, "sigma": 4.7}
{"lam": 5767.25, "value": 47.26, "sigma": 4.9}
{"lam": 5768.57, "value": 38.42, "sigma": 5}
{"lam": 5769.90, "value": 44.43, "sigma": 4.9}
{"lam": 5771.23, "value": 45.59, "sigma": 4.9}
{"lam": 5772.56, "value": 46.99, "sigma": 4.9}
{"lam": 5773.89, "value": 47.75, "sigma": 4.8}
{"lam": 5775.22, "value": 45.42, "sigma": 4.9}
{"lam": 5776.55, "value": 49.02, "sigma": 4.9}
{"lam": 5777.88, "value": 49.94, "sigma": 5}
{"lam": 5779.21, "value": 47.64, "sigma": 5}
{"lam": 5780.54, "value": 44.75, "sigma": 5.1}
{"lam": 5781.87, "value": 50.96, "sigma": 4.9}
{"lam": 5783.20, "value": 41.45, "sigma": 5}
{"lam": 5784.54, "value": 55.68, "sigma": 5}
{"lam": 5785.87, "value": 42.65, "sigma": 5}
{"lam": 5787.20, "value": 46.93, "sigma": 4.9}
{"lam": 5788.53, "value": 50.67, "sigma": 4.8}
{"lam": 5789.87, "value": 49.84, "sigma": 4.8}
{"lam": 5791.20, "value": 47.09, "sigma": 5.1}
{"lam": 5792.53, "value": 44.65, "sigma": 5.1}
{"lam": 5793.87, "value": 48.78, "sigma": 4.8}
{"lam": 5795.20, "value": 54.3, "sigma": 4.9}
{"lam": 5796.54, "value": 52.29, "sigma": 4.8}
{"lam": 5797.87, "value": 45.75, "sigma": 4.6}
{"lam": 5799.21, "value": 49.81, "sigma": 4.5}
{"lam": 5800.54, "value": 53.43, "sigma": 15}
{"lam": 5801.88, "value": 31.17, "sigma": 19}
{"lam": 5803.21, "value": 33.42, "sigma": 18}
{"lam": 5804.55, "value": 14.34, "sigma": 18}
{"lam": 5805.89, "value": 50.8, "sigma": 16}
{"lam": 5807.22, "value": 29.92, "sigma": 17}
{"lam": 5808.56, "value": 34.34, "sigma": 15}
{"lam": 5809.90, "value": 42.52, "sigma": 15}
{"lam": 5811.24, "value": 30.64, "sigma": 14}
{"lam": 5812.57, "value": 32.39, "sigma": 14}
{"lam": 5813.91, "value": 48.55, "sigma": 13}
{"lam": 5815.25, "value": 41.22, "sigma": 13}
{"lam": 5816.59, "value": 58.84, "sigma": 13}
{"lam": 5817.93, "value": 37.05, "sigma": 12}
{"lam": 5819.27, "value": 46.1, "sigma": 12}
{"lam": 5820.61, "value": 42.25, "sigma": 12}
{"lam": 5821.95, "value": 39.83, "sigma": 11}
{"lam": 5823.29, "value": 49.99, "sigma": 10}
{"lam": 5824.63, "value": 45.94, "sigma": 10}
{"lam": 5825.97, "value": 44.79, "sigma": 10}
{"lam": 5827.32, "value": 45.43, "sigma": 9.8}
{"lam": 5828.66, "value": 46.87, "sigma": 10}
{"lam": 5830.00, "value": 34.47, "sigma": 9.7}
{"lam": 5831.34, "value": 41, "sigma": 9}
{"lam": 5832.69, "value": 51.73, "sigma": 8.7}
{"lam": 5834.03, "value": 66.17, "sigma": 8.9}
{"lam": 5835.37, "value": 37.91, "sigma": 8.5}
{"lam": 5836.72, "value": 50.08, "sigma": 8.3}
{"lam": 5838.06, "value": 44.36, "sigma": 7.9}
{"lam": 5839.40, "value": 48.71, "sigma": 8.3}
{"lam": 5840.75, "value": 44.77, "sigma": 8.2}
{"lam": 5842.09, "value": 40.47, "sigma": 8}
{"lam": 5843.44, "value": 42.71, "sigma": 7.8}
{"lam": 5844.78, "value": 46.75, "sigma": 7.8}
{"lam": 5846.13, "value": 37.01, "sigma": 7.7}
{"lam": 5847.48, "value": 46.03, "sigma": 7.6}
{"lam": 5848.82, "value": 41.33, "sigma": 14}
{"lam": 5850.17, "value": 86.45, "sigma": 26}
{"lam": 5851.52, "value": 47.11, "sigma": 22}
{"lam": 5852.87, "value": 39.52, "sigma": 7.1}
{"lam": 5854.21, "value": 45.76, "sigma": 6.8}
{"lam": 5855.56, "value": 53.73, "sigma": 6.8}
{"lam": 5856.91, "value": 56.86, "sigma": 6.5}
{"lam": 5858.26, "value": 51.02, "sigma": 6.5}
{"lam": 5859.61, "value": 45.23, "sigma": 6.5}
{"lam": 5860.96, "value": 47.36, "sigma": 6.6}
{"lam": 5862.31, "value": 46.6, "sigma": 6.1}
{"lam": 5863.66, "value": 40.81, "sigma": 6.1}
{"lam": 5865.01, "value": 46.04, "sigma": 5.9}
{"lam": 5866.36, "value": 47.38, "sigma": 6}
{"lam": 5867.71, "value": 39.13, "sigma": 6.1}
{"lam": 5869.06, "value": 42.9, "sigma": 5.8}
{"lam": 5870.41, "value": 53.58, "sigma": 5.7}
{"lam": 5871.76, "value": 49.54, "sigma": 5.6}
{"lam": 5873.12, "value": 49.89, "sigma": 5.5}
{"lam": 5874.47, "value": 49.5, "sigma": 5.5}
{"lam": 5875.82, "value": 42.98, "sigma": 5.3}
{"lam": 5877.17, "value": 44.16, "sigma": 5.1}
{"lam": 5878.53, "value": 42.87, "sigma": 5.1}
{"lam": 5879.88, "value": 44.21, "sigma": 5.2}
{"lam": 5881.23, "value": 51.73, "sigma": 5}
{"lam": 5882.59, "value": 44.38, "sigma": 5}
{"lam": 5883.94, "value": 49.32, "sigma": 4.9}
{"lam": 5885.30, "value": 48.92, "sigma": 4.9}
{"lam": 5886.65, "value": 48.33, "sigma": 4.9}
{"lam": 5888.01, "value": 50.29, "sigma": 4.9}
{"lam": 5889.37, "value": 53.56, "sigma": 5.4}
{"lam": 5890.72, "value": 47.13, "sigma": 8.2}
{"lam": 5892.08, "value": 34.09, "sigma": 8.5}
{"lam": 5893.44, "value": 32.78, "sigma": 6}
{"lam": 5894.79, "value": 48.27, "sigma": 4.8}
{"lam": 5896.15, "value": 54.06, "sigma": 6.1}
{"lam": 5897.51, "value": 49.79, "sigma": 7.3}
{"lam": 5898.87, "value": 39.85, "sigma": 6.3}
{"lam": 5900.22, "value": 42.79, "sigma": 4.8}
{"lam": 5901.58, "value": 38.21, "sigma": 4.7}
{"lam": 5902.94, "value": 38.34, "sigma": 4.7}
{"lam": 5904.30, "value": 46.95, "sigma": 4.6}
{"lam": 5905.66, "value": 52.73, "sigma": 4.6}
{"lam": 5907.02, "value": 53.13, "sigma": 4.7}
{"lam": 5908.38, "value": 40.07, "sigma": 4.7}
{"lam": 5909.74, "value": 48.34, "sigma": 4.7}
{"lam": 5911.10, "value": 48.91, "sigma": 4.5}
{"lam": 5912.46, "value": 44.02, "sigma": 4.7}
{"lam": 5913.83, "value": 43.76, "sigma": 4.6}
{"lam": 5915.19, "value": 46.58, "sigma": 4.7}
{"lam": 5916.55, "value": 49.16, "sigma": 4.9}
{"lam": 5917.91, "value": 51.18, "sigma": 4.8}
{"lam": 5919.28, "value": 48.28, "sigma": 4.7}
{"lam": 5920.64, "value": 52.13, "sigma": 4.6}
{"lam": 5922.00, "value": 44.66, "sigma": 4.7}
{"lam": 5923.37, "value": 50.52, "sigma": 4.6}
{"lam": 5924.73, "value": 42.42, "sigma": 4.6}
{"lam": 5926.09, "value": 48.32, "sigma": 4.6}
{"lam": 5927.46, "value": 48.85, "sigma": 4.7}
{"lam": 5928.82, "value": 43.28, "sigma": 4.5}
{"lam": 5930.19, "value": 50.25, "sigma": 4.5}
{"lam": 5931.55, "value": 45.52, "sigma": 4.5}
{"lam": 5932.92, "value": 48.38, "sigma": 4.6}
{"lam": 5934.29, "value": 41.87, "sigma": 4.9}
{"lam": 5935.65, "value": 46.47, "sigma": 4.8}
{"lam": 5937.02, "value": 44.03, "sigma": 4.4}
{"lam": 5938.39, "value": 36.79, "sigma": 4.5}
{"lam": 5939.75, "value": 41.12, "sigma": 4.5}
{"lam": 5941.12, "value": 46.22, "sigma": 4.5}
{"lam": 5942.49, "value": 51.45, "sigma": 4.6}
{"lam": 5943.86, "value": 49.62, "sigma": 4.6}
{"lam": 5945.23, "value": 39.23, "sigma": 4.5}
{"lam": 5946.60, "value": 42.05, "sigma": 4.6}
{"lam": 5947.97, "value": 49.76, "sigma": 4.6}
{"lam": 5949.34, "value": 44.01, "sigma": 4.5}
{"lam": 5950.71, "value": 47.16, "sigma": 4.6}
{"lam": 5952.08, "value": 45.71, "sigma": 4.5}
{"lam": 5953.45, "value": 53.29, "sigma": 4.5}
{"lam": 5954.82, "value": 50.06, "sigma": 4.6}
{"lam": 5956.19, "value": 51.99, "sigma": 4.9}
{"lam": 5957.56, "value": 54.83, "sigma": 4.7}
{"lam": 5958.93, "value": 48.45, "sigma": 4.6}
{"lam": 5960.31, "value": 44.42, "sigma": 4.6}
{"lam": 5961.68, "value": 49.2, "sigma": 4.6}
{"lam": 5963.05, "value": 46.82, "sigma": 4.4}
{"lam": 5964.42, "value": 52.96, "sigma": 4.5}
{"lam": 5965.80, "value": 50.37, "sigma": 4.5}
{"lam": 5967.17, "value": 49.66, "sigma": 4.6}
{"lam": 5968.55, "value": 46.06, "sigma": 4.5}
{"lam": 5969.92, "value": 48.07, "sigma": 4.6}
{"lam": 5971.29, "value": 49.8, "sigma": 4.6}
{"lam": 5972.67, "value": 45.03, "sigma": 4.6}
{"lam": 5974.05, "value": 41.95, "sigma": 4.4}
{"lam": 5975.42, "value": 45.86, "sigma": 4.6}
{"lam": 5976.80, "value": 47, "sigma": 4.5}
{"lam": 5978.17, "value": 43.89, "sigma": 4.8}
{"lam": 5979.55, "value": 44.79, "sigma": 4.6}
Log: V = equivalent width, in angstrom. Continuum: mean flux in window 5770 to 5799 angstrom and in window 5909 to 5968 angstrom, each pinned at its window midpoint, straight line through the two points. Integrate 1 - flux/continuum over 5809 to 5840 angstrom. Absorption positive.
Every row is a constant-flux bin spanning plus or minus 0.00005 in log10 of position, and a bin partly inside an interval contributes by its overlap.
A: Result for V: 2.1 angstrom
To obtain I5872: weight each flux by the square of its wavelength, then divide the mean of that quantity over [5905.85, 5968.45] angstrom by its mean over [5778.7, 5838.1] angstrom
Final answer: 1.11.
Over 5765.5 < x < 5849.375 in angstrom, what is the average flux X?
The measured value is 44.6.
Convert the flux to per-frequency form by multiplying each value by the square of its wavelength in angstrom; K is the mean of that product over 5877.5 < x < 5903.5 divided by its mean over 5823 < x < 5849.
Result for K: 1.0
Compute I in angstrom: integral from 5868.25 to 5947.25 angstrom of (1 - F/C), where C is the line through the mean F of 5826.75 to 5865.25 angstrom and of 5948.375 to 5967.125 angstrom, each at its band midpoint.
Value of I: 3.6 angstrom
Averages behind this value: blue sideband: 47.3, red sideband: 49.2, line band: 46.2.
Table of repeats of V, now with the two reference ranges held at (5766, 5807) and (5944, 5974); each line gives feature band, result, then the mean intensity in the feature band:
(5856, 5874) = -0.34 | 47.5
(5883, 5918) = 0.78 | 46.1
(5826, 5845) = 0.20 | 45.8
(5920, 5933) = 0.03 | 47.4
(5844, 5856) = -0.70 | 49.2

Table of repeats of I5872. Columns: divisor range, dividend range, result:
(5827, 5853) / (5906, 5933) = 1.03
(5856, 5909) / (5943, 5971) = 1.07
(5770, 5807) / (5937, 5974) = 1.09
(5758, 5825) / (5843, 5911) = 1.08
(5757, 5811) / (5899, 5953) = 1.07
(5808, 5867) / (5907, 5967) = 1.06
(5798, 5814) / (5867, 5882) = 1.27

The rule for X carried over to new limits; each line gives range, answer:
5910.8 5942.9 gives 46.3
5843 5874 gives 48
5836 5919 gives 46.7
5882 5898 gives 46.7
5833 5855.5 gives 48.1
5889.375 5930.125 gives 46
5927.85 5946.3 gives 44.9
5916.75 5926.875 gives 48.3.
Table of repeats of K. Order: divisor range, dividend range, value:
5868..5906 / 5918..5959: 1.04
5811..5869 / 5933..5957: 1.04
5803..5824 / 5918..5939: 1.21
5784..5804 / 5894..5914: 1.02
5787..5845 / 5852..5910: 1.08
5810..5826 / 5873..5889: 1.12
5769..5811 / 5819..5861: 1.07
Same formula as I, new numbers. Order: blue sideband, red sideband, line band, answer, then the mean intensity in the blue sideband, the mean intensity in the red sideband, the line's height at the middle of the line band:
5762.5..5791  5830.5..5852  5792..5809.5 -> 2.10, 47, 48.2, 47.5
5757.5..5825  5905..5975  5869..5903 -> 0.20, 44.7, 47.2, 46.3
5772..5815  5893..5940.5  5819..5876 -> -2.59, 44.1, 45.8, 44.9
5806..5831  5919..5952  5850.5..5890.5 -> -3.64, 41.9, 45.9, 43.7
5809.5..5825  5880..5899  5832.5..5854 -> -1.84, 42.9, 46.7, 44.3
